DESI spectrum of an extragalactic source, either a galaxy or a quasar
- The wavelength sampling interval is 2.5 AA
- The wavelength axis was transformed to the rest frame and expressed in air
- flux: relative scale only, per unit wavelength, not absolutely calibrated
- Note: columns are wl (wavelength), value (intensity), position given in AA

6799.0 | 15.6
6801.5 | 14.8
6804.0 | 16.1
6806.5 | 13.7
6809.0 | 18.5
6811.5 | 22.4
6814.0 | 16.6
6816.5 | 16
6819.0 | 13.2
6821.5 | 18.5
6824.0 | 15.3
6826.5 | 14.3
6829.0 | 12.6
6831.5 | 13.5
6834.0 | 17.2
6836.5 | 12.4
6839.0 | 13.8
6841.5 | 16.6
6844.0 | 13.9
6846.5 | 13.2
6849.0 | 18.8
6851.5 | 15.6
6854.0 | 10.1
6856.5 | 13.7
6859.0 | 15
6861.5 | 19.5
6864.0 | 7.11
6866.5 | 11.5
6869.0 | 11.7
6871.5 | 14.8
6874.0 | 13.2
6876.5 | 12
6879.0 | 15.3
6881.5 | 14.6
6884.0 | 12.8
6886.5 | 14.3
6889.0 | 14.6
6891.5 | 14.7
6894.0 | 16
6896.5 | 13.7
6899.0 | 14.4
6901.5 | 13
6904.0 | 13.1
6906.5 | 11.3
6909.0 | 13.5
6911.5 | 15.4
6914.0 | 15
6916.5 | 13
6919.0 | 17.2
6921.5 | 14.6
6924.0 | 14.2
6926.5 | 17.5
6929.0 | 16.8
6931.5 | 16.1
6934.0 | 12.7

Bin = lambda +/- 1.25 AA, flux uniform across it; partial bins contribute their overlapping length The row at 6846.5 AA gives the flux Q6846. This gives 13.2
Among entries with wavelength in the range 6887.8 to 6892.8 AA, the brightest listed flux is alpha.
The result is 14.7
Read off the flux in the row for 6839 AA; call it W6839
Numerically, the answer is 13.8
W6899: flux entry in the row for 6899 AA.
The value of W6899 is 14.4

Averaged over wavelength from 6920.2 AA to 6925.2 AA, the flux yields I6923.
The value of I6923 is 14.4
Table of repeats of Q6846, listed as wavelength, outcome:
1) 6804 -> 16.1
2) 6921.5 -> 14.6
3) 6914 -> 15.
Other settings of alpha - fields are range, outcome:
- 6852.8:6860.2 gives 15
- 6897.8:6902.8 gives 14.4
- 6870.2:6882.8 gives 15.3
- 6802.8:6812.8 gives 22.4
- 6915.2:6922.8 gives 17.2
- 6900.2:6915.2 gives 15.4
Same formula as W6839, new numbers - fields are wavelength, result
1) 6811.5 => 22.4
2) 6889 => 14.6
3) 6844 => 13.9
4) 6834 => 17.2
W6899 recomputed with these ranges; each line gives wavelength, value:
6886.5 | 14.3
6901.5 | 13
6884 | 12.8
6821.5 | 18.5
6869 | 11.7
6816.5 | 16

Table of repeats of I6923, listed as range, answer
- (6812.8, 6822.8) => 16.1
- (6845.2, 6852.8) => 15.8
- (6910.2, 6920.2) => 15.1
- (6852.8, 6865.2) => 13.1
